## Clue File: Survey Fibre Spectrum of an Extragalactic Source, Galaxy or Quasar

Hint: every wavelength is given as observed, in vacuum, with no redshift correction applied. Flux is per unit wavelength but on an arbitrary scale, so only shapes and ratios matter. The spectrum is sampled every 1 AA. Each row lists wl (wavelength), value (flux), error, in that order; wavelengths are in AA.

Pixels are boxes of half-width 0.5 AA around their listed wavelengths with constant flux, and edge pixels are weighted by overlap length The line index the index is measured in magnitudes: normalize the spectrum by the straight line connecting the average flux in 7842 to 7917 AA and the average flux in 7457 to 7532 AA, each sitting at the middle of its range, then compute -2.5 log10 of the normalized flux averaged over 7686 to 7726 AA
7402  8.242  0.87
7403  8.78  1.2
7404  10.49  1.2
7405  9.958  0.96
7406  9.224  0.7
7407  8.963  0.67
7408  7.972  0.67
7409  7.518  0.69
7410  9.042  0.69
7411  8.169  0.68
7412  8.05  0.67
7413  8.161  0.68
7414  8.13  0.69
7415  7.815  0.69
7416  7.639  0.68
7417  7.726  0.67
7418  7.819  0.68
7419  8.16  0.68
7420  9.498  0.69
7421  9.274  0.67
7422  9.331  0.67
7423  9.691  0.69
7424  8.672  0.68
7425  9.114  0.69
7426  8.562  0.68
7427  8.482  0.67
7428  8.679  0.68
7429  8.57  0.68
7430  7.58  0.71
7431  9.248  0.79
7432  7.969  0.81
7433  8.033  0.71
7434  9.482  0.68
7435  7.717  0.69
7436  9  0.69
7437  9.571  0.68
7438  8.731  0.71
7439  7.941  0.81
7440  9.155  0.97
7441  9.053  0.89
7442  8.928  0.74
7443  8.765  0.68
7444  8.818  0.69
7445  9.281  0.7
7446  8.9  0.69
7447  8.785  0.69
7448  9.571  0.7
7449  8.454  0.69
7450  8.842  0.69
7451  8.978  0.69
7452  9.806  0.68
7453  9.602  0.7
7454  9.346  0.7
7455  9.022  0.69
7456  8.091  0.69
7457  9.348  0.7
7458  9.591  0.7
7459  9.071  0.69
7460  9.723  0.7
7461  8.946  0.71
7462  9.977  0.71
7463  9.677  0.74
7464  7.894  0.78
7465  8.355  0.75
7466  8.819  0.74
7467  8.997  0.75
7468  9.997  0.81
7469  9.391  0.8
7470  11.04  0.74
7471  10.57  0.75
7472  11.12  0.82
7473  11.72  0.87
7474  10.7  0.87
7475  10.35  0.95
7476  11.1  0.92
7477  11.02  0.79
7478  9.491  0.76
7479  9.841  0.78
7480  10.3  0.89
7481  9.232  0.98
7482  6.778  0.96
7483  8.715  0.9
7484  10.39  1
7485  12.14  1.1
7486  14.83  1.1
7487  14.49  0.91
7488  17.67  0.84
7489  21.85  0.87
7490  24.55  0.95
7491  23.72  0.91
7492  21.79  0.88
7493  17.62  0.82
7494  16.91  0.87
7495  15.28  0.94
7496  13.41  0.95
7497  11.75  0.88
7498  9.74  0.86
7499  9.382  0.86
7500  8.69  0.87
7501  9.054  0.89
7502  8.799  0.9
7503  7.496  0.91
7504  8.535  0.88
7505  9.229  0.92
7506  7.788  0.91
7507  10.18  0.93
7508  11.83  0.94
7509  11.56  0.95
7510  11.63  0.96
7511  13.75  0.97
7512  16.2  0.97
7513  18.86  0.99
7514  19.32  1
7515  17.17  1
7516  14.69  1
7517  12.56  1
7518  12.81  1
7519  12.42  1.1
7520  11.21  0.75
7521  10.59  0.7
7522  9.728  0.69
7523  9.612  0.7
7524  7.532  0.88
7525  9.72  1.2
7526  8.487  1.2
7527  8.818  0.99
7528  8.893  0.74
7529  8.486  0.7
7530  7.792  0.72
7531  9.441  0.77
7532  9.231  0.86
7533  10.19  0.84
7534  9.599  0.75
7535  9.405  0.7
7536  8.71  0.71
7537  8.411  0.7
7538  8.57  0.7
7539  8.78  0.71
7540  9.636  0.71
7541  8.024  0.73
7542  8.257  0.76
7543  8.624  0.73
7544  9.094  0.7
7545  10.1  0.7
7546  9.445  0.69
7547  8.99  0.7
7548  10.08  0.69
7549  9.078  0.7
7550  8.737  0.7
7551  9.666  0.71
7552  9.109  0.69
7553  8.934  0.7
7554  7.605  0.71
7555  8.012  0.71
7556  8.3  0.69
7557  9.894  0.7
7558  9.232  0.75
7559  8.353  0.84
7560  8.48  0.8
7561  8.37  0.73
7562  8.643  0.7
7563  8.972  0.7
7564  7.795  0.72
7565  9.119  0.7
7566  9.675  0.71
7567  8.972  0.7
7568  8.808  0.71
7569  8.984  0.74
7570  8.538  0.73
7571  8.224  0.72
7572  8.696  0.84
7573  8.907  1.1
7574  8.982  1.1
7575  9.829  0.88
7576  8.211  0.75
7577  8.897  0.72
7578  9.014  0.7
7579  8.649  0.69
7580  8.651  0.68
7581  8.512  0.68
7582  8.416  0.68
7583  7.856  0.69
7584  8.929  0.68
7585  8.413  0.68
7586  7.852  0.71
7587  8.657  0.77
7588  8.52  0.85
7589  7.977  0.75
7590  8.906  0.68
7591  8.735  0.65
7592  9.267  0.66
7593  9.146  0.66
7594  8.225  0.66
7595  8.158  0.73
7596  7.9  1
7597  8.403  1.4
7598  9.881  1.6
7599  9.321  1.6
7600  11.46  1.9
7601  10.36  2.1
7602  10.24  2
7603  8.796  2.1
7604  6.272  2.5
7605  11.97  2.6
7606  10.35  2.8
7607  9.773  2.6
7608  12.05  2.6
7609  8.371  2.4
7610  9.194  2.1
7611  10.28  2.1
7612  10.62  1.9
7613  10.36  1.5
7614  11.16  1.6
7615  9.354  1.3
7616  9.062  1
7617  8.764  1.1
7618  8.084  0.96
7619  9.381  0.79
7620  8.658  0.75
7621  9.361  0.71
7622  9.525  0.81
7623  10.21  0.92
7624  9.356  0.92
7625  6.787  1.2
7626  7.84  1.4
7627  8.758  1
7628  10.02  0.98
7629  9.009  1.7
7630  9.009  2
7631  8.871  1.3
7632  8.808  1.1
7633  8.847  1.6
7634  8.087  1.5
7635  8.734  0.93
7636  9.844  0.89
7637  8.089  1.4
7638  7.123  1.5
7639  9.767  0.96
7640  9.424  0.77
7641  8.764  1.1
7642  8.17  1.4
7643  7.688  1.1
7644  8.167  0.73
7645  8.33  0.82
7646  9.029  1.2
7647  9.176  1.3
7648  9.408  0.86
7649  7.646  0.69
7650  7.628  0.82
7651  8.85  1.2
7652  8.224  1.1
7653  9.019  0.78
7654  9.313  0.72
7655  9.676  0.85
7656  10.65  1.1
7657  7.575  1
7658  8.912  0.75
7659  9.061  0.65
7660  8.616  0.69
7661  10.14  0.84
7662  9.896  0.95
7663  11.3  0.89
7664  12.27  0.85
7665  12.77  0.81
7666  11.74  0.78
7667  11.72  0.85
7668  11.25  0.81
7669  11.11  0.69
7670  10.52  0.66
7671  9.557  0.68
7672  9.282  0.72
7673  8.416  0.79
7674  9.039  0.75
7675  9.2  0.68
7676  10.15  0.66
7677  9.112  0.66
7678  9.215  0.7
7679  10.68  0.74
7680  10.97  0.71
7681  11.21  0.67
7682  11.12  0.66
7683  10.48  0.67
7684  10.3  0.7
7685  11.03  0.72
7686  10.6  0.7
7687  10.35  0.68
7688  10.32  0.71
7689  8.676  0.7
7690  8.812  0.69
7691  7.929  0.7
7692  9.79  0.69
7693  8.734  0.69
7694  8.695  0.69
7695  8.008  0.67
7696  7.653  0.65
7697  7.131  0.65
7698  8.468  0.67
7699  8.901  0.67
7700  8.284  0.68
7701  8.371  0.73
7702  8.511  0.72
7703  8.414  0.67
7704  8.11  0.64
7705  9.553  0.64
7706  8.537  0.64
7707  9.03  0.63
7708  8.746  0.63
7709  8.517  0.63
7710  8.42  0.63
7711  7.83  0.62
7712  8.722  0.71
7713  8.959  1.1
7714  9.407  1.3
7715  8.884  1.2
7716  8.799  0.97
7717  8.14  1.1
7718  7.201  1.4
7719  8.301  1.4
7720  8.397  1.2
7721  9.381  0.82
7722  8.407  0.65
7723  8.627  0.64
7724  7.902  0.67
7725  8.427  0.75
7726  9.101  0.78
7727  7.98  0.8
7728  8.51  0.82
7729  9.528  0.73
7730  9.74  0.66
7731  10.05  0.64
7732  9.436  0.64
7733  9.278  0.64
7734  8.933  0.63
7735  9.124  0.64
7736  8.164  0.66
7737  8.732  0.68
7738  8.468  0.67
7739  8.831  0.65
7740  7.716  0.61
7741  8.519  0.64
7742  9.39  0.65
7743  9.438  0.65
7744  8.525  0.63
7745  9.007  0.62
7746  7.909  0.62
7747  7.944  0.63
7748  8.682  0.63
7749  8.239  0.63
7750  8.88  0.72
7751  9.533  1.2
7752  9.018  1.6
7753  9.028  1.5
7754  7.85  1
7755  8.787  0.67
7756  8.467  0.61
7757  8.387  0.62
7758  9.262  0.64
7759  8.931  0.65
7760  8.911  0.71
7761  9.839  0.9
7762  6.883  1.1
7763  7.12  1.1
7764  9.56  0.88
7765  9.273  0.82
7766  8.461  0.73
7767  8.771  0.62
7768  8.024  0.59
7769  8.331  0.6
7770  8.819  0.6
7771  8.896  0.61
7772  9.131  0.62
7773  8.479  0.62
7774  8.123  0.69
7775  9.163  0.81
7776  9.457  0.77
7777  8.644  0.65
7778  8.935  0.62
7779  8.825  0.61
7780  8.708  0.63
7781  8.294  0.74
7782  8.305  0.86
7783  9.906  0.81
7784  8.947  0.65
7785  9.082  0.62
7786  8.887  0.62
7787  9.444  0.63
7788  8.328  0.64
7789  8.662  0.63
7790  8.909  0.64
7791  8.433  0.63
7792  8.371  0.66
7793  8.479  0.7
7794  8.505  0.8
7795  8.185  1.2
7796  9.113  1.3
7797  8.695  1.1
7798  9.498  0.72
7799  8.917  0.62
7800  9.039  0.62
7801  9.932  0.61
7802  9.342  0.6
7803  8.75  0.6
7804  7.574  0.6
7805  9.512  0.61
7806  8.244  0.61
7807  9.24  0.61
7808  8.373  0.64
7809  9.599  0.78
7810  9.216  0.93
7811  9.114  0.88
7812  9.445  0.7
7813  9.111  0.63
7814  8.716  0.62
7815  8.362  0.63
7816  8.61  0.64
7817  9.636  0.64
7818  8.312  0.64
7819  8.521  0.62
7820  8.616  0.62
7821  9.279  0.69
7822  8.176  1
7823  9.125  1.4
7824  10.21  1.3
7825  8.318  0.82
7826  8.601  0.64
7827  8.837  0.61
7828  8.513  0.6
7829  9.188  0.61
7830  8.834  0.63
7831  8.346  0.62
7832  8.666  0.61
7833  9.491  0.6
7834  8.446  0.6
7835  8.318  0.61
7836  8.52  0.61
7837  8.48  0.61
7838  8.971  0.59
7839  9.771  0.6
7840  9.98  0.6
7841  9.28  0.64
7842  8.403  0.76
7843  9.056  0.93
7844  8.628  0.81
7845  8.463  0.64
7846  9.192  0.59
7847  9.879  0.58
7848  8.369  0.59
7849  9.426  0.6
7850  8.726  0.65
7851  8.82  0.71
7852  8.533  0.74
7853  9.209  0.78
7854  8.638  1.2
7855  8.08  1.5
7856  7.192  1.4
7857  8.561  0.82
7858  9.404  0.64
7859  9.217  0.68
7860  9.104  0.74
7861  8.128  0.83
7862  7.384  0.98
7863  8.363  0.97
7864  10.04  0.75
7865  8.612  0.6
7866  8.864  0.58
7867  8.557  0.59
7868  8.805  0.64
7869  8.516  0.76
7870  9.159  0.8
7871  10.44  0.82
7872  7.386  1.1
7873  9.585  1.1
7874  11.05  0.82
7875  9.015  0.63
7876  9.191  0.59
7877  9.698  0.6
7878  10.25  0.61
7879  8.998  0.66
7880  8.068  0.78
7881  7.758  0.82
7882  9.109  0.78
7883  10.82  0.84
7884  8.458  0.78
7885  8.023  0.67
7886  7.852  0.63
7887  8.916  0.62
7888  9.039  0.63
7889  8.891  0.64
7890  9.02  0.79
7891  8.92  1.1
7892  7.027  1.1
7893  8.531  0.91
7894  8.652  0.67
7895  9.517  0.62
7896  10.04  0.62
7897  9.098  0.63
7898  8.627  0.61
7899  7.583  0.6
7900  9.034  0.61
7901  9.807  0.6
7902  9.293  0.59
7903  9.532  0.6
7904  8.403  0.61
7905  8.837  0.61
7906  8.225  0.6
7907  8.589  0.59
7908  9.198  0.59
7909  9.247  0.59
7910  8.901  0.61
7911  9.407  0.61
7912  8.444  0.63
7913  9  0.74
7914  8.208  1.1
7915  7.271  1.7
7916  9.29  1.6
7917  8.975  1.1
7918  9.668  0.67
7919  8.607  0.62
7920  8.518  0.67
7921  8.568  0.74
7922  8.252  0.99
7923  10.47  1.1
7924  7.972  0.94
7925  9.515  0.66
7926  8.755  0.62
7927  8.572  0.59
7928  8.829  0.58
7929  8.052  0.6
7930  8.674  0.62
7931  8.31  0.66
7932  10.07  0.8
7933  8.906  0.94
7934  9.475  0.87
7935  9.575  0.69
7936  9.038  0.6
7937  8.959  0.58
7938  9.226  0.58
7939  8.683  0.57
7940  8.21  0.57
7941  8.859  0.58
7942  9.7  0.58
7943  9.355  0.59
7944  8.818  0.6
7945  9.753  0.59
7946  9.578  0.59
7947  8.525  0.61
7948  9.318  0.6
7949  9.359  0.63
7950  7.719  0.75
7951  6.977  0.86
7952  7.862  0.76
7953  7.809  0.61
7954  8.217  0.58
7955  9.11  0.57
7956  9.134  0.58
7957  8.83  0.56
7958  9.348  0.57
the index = 0.17 mag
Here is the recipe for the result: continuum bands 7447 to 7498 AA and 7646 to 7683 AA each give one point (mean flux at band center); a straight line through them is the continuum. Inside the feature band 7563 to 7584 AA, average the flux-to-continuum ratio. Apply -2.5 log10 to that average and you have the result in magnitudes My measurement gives 0.21 mag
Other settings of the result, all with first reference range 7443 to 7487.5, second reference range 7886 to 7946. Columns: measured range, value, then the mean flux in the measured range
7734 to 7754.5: 0.07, 8.66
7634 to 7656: 0.09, 8.7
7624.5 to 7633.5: 0.10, 8.66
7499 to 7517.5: -0.23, 12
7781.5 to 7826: 0.03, 8.88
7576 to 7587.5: 0.12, 8.52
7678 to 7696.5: -0.04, 9.73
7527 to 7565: 0.09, 8.89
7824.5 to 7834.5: 0.04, 8.72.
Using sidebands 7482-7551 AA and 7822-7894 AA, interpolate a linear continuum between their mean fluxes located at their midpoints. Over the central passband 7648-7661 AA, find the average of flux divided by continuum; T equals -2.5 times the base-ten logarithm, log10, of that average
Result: 0.18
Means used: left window 11.6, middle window 8.84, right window 8.86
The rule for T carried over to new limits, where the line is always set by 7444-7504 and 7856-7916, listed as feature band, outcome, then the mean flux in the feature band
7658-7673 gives -0.047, 10.5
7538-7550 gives 0.186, 9.06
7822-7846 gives 0.033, 8.88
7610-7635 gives 0.129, 9.17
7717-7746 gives 0.117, 8.73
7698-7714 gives 0.147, 8.62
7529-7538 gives 0.195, 9.03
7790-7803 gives 0.058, 8.87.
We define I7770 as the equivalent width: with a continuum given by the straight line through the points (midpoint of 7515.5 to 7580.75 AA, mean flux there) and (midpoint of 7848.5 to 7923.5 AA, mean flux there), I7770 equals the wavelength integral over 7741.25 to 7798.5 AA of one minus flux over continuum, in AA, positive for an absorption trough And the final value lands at 1.6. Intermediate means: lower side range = 9.22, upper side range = 8.86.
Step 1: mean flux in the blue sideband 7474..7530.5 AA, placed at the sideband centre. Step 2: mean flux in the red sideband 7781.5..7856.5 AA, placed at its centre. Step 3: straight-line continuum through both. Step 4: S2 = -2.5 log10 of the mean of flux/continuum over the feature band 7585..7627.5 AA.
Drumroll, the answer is 0.20 mag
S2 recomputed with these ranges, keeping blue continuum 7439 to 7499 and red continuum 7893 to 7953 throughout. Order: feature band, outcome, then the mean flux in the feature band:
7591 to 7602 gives 0.14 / 9.24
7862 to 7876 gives 0.01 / 9.05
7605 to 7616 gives 0.03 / 10.2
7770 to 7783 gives 0.10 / 8.79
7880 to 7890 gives 0.04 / 8.74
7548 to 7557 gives 0.21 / 8.83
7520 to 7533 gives 0.19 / 9.16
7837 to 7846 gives 0.03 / 9.04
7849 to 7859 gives 0.07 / 8.65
